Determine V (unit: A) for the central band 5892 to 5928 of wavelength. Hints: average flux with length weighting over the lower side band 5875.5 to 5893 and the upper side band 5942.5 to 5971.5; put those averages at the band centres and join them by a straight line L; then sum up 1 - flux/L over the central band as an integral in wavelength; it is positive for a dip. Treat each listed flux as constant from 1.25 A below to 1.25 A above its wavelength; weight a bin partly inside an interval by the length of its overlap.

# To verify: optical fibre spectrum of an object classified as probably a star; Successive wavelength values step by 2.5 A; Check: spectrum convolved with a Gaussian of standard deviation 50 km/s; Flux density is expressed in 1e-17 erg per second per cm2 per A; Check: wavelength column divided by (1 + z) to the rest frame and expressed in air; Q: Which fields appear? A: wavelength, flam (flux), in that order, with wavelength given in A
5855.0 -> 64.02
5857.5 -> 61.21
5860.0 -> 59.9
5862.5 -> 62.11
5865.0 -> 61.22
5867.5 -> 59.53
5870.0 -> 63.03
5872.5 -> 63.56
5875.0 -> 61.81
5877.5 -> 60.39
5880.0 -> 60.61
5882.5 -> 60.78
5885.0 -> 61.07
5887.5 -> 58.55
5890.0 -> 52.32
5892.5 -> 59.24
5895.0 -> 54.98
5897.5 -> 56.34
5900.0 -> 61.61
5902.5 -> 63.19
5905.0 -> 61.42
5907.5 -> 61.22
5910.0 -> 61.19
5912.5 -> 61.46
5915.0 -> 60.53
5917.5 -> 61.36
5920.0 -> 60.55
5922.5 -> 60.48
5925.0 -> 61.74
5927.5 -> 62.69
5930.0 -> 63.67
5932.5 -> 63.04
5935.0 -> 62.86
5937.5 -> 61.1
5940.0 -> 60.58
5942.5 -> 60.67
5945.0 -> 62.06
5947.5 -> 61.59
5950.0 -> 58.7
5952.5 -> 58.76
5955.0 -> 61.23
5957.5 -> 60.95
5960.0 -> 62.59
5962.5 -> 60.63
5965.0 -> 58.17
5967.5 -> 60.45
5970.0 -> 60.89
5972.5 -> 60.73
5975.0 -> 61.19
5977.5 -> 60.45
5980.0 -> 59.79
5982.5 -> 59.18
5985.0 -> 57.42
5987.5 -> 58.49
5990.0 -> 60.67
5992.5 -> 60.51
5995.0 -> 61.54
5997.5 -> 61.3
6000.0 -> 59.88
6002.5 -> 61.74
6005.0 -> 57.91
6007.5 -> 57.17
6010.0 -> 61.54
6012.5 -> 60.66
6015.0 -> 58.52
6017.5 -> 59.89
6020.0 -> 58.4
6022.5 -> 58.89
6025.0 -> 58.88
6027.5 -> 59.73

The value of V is -0.5 A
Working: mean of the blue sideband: 59.1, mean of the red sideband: 60.6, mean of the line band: 60.5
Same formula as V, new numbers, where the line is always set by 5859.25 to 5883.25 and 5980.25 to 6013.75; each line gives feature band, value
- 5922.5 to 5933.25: -0.3 A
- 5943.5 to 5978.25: -0.2 A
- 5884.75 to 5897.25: 0.9 A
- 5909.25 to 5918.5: 0.0 A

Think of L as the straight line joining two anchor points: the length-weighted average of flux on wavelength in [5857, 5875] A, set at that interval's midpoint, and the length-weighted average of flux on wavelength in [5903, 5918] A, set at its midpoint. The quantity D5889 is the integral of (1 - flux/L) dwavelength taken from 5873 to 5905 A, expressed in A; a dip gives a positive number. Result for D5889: 1.0 A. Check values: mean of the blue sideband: 61.5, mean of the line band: 59.4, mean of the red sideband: 61.3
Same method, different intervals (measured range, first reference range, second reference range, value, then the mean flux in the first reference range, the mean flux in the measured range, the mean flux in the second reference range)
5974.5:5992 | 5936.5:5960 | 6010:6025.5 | 0.1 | 60.7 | 59.6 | 59.4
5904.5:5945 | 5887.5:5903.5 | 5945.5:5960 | -1.6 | 57.9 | 61.6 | 60.5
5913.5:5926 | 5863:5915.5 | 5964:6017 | -0.2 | 60.2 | 60.9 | 59.9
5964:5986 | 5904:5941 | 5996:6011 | 0.2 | 61.6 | 59.9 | 59.9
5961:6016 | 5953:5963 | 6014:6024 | 0.1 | 61.2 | 60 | 58.9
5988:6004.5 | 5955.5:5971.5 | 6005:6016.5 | -0.3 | 60.6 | 60.7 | 59.3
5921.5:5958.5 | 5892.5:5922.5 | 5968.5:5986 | -0.7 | 60.3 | 61.3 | 60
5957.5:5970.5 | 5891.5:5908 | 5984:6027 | -0.2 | 59.7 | 60.6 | 59.6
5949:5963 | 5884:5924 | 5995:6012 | -0.1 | 59.7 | 60.5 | 60.1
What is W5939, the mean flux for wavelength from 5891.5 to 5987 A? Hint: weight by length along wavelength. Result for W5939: 60.6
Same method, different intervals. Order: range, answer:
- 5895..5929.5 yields 60.9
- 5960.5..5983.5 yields 60.3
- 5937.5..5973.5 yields 60.6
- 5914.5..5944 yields 61.6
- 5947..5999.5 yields 60.2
